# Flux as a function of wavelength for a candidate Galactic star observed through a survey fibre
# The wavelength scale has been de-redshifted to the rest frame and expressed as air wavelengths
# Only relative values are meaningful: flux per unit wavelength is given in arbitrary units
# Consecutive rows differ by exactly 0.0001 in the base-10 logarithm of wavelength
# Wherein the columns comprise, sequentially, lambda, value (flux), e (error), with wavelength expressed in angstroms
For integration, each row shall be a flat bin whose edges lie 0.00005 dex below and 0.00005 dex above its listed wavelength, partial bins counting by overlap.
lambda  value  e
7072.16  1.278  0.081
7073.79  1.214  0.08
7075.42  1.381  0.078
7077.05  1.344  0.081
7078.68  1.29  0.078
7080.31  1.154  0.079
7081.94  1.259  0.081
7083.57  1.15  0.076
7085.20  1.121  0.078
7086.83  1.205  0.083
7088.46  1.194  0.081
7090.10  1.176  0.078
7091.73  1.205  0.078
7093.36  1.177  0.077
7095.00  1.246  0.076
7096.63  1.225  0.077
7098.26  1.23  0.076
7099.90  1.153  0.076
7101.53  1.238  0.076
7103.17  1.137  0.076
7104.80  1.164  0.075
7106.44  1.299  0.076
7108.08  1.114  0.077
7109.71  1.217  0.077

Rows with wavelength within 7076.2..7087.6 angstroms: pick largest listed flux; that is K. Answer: 1.344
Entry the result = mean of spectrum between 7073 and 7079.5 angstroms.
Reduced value 1.31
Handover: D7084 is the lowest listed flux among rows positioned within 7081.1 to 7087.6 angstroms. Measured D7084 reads 1.121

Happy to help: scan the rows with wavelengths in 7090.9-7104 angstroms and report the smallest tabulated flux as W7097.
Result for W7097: 1.137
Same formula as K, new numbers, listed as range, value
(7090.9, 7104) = 1.246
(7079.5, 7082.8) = 1.259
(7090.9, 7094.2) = 1.205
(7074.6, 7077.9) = 1.381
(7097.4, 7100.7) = 1.23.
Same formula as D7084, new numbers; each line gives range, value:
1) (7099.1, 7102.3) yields 1.153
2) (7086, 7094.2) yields 1.176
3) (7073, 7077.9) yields 1.214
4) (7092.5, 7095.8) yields 1.177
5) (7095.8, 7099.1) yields 1.225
